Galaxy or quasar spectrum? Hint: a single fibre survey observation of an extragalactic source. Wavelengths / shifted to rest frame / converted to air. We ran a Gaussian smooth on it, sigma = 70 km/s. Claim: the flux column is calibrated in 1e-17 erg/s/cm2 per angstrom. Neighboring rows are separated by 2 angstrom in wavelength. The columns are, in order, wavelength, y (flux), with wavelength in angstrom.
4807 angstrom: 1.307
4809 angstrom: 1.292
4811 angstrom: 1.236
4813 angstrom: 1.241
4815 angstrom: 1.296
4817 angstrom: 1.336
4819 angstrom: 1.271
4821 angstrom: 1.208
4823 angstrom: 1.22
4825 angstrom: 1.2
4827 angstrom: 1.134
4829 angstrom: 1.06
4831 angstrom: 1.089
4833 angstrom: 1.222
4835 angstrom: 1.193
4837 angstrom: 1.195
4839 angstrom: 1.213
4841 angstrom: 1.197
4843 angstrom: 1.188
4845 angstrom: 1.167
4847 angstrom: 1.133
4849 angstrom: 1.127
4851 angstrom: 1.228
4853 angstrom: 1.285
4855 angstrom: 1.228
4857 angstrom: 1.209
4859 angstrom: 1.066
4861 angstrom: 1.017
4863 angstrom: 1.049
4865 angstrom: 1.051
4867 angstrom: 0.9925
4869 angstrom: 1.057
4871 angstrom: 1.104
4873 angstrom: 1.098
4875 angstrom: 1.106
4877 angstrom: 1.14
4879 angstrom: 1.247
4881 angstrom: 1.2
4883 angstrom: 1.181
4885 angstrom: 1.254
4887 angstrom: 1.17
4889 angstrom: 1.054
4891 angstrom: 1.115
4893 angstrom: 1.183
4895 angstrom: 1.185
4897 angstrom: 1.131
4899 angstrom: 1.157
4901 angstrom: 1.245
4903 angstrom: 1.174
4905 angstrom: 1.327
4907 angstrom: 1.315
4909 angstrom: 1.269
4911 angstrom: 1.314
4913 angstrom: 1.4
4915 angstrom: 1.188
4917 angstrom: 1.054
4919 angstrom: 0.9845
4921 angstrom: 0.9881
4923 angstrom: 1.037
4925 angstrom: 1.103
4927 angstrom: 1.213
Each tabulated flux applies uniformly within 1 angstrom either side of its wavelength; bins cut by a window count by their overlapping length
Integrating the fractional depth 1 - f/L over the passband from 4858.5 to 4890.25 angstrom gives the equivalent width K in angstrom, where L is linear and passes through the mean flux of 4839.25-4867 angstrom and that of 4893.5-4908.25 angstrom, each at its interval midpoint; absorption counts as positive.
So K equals 1.8 angstrom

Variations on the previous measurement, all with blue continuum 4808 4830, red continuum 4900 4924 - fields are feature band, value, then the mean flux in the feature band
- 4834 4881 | 2.63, 1.14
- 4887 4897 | 0.51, 1.14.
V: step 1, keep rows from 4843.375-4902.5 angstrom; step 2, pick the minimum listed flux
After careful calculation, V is 0.9925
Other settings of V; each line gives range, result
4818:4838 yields 1.06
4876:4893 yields 1.054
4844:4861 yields 1.017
